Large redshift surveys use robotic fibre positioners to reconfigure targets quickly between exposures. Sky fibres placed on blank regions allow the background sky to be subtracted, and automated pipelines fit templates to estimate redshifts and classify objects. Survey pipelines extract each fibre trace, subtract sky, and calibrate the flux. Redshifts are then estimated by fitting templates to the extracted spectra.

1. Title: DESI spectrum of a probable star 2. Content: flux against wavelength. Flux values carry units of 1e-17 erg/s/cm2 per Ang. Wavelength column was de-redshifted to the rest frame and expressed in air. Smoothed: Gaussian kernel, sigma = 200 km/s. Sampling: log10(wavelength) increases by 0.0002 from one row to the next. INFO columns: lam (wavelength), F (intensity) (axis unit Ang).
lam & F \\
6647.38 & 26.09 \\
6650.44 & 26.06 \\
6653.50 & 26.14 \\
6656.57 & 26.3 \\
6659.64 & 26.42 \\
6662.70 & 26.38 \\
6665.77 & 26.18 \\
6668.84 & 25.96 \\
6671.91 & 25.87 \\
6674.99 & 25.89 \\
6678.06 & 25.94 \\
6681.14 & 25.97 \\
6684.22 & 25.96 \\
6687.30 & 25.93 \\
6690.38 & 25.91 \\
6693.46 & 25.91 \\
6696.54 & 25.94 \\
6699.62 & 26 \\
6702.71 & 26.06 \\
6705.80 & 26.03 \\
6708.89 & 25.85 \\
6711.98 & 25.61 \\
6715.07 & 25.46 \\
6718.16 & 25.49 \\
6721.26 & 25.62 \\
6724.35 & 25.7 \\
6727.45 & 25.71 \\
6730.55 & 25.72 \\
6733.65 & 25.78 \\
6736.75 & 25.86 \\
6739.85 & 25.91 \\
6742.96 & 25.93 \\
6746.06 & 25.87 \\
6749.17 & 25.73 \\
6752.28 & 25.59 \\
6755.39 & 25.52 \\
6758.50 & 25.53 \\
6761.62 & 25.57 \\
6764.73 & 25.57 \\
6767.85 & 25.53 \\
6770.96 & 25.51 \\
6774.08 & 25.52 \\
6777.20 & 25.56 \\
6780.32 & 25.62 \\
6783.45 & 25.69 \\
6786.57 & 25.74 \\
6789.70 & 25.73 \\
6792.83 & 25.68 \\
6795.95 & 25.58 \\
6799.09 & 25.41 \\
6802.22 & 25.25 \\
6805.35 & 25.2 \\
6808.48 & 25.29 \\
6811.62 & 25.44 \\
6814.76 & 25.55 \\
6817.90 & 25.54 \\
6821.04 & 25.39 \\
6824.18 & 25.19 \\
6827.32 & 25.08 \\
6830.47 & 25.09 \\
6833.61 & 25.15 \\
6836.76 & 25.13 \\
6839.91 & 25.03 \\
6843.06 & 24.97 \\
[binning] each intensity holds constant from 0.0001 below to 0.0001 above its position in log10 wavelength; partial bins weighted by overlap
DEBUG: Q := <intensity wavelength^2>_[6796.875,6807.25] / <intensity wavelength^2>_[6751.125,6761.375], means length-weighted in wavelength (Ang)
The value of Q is 1.00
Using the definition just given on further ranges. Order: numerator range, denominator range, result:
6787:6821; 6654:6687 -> 1.02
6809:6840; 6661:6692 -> 1.02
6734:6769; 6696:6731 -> 1.01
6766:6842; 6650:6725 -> 1.01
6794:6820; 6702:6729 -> 1.02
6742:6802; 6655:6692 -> 1.01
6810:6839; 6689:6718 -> 1.01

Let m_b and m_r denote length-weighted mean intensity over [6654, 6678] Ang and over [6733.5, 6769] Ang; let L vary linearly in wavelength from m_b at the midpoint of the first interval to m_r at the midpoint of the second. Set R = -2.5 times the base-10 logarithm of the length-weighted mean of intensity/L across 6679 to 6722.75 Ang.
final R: 0.00 mag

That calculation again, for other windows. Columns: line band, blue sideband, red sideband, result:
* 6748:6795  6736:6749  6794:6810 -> 0.00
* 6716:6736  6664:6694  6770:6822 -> 0.00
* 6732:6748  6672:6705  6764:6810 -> -0.01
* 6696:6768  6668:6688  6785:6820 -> 0.00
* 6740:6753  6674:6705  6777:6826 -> 0.00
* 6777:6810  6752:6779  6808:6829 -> 0.00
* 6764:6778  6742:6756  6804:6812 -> 0.00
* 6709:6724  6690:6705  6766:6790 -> 0.01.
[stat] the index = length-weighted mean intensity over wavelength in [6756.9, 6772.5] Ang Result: 25.5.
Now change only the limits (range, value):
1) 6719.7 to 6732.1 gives 25.7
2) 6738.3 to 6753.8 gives 25.8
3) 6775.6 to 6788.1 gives 25.7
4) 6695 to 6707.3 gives 26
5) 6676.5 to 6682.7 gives 25.9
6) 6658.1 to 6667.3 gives 26.3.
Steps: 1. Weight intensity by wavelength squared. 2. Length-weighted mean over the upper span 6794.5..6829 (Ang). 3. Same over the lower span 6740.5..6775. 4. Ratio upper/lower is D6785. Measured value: 1.0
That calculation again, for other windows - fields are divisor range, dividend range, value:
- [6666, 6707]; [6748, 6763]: 1.01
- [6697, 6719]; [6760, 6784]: 1.01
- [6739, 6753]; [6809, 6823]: 1.01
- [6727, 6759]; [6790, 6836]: 1.01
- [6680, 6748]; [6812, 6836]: 1.01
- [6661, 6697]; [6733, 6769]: 1.01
